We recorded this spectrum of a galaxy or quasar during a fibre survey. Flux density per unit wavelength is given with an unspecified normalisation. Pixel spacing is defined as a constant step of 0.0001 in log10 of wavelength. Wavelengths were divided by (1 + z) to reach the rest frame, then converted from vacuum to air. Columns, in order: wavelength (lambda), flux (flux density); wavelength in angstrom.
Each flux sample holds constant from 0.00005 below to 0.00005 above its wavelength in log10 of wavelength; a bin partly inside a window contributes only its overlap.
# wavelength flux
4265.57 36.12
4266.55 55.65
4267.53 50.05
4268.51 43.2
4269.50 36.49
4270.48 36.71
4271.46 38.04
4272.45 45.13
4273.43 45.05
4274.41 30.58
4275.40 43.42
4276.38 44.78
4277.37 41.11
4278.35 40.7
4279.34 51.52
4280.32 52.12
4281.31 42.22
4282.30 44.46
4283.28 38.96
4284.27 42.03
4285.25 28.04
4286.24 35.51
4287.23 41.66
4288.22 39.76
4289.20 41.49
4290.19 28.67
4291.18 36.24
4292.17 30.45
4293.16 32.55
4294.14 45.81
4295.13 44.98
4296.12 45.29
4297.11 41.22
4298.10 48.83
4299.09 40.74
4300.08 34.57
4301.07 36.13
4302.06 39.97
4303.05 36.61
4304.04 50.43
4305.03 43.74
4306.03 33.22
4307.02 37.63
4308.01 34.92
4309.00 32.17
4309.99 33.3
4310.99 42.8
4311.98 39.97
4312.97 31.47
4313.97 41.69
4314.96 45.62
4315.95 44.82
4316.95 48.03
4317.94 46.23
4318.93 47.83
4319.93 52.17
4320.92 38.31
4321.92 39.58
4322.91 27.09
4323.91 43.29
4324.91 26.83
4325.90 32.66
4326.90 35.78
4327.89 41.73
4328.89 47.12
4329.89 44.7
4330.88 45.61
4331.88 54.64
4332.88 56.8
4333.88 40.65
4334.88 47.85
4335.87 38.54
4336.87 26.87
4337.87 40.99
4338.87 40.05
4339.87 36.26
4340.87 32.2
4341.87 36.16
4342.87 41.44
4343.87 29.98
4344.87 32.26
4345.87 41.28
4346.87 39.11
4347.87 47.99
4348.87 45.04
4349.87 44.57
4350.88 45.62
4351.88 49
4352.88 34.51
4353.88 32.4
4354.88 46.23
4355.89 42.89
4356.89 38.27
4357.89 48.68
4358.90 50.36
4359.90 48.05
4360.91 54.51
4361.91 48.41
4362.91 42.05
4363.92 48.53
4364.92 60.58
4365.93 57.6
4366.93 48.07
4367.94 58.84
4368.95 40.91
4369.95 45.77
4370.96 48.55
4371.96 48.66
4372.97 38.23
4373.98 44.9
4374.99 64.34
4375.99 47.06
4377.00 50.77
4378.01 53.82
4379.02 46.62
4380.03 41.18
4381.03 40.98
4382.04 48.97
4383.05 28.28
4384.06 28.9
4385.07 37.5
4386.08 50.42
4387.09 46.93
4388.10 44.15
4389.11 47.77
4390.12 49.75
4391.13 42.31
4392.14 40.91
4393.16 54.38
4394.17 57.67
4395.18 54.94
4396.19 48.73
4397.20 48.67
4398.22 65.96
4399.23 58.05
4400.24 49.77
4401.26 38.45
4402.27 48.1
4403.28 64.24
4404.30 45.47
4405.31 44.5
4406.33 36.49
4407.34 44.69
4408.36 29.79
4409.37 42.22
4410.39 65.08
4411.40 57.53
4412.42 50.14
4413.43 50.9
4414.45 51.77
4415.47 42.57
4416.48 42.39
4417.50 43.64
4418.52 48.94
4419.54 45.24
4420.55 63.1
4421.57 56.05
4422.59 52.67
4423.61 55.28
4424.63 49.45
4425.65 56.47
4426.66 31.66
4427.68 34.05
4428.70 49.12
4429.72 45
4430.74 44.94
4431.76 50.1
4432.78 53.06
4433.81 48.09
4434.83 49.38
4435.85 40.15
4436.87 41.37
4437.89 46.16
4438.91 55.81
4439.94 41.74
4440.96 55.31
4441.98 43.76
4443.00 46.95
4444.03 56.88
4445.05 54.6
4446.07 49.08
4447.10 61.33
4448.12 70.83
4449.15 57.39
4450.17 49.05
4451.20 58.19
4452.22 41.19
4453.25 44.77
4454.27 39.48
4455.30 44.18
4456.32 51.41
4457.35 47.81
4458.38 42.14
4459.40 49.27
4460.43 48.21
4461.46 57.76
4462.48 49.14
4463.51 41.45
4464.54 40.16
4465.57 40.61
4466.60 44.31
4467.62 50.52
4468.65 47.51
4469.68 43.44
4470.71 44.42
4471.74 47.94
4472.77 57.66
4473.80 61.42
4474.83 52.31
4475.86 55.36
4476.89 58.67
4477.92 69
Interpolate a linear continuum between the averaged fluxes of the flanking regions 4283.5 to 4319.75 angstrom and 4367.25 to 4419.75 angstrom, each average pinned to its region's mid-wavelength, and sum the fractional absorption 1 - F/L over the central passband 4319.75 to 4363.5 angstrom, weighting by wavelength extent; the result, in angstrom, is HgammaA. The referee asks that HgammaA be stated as 1.6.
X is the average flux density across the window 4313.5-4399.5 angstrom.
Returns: 44.7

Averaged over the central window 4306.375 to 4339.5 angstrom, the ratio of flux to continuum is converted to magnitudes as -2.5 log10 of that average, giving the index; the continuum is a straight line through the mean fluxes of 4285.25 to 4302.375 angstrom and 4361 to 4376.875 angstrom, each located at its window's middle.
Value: 0.06 mag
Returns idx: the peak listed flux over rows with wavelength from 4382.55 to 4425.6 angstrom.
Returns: 65.96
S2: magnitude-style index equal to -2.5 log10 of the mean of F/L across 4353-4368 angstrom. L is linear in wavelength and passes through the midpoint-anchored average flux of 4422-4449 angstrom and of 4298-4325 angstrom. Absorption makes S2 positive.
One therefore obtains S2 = -0.09 mag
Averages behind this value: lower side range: 40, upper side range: 49.5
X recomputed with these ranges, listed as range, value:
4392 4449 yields 49.6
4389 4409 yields 48.5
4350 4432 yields 47.5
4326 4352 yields 41.4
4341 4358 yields 40.6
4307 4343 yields 40.4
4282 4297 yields 38.4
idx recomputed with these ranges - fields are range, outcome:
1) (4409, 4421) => 65.08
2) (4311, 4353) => 56.8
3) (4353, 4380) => 64.34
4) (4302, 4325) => 52.17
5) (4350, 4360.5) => 50.36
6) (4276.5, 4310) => 52.12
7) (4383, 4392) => 50.42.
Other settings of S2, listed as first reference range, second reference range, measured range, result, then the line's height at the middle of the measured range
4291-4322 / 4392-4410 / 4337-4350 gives 0.14 mag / 43.8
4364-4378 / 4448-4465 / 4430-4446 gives 0.01 mag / 48.9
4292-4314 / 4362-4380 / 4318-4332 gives 0.04 mag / 42.5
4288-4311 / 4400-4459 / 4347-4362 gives -0.05 mag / 42.9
